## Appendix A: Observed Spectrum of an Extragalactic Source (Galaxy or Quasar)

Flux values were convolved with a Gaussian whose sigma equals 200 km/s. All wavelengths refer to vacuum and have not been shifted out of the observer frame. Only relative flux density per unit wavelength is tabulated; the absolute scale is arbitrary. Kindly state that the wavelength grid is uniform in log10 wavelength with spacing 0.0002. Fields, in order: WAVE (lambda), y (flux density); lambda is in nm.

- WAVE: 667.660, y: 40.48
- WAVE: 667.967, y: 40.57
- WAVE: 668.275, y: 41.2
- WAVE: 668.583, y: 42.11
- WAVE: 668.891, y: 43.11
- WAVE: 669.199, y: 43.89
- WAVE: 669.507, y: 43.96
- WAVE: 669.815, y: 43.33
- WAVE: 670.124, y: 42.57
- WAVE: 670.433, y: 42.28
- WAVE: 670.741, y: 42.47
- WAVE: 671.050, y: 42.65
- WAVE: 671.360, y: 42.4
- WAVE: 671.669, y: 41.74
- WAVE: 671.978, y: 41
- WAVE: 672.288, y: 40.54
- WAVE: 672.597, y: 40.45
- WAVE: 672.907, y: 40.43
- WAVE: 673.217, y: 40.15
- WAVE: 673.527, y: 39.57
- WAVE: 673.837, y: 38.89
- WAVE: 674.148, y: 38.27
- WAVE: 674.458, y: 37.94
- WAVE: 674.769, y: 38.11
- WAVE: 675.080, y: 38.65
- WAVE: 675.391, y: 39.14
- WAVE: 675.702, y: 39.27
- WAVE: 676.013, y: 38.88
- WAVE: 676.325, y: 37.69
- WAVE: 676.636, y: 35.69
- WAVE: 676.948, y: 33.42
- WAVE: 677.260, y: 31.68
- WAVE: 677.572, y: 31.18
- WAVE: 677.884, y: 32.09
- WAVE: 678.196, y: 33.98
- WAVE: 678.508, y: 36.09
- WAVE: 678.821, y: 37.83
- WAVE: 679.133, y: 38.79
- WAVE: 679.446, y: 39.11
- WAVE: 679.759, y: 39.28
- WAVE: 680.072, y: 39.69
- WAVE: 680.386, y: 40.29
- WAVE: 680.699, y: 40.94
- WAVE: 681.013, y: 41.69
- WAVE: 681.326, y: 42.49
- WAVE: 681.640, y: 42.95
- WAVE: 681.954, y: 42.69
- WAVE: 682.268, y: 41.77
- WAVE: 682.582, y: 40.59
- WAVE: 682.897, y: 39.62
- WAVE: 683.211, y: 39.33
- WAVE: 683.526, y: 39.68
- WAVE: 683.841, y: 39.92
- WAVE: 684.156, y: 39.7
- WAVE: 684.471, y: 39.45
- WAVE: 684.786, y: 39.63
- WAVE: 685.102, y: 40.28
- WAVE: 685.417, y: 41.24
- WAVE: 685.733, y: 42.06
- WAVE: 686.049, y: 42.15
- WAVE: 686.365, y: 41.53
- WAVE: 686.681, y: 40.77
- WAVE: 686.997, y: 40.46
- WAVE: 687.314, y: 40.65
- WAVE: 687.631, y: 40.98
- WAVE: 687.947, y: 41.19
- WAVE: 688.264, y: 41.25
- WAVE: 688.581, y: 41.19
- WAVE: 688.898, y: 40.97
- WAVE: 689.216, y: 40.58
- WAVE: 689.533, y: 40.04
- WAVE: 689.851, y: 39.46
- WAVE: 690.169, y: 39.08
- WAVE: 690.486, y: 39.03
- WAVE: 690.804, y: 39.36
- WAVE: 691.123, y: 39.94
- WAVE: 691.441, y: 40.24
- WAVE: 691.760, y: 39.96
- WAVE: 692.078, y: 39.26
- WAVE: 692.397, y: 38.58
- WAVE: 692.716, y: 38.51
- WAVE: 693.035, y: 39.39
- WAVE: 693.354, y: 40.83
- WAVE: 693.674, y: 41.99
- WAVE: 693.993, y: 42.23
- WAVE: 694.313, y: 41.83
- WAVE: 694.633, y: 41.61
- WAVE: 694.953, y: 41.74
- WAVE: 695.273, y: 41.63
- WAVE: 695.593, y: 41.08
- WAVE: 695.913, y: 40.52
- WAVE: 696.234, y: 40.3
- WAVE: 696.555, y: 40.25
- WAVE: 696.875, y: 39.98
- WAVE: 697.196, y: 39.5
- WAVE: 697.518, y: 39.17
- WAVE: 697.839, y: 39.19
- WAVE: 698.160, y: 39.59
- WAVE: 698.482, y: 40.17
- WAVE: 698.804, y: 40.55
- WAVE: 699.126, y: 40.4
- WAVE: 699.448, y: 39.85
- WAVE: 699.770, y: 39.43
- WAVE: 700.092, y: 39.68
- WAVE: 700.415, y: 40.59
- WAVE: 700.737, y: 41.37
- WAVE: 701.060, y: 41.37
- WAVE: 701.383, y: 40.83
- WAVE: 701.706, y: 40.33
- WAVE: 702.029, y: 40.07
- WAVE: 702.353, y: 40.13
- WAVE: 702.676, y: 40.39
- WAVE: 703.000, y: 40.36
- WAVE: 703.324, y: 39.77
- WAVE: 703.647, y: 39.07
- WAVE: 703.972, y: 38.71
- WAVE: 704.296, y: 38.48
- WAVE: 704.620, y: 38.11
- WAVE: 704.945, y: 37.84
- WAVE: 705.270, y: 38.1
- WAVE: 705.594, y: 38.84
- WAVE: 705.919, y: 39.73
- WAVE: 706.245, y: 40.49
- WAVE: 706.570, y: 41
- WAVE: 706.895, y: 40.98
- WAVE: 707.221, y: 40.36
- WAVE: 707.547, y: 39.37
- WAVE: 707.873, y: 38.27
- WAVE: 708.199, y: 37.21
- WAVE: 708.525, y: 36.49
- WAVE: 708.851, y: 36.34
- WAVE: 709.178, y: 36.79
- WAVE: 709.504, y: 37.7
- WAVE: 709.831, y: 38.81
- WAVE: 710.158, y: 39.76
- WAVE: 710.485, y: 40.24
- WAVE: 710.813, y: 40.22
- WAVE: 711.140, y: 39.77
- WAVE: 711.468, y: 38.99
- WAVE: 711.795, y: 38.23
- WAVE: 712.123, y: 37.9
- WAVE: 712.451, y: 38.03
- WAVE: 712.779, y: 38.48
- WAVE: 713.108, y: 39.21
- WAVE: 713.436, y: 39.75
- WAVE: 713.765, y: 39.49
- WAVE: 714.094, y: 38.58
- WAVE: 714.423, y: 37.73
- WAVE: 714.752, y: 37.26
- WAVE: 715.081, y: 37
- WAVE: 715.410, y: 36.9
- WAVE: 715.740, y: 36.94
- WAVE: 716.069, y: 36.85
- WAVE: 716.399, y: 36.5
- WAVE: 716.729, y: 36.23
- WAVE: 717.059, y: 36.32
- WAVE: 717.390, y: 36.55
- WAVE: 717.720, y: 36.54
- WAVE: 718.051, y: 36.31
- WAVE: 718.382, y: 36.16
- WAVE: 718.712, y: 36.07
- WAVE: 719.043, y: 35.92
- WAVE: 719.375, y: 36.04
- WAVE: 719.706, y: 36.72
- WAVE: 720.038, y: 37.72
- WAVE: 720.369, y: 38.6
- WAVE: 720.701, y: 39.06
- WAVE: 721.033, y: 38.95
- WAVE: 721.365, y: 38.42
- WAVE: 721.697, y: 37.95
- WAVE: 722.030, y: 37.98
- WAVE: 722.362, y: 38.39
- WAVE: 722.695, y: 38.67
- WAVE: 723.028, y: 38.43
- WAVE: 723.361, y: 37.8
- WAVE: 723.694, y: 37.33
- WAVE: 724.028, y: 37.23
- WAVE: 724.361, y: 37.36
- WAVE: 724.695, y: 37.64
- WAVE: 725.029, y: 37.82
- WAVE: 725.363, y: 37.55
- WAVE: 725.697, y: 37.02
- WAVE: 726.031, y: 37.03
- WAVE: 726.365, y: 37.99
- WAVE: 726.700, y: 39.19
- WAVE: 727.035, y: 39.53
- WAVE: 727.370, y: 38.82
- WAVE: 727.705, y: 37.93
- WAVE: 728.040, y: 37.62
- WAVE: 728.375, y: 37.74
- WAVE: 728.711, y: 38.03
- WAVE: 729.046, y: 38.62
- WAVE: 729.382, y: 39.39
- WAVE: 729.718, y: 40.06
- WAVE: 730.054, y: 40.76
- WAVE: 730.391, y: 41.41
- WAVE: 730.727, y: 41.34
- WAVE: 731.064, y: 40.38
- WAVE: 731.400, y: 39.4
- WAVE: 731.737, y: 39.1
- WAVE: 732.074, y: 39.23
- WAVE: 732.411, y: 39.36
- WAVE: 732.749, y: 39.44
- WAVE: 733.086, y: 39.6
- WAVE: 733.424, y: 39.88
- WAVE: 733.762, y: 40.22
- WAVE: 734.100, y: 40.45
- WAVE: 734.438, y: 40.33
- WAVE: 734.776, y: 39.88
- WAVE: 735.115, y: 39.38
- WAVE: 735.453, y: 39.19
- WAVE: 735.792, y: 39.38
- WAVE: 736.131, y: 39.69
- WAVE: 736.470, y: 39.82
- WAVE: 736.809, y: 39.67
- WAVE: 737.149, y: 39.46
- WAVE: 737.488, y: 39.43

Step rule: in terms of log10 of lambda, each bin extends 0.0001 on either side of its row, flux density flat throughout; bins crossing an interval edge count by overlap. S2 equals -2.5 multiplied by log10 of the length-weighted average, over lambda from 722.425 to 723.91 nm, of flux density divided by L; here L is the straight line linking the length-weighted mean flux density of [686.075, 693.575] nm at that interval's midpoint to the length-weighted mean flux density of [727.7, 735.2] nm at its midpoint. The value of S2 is 0.047 mag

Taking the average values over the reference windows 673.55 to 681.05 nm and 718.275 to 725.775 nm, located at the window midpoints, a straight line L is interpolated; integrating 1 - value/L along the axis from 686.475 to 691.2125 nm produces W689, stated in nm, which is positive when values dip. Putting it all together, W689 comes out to -0.36 nm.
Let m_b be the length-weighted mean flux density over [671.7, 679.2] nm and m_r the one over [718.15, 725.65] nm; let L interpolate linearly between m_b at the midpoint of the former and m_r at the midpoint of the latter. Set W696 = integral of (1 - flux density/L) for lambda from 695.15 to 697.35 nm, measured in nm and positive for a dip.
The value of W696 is -0.169 nm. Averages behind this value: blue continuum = 37.5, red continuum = 37.6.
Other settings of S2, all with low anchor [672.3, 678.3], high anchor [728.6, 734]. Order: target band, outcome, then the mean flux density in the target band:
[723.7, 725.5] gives 0.06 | 37.5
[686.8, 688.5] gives -0.09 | 40.9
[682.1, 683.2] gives -0.08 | 40.5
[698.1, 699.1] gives -0.05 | 40.2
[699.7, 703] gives -0.06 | 40.4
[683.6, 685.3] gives -0.06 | 39.8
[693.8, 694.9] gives -0.10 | 41.9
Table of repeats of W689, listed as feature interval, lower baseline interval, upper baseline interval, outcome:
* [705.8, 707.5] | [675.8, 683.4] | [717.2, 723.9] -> -0.12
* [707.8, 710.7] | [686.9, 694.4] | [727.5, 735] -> 0.14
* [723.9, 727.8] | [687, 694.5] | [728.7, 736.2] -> 0.19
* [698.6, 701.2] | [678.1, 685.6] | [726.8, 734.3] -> -0.04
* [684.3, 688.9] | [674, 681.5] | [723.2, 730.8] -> -0.38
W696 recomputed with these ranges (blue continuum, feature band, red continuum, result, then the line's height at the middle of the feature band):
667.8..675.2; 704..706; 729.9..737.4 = 0.10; 40.4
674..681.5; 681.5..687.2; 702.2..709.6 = -0.43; 37.9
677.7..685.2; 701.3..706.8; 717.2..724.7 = -0.18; 38.3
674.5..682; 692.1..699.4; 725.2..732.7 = -0.40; 38.3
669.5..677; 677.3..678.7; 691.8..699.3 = 0.24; 40.1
